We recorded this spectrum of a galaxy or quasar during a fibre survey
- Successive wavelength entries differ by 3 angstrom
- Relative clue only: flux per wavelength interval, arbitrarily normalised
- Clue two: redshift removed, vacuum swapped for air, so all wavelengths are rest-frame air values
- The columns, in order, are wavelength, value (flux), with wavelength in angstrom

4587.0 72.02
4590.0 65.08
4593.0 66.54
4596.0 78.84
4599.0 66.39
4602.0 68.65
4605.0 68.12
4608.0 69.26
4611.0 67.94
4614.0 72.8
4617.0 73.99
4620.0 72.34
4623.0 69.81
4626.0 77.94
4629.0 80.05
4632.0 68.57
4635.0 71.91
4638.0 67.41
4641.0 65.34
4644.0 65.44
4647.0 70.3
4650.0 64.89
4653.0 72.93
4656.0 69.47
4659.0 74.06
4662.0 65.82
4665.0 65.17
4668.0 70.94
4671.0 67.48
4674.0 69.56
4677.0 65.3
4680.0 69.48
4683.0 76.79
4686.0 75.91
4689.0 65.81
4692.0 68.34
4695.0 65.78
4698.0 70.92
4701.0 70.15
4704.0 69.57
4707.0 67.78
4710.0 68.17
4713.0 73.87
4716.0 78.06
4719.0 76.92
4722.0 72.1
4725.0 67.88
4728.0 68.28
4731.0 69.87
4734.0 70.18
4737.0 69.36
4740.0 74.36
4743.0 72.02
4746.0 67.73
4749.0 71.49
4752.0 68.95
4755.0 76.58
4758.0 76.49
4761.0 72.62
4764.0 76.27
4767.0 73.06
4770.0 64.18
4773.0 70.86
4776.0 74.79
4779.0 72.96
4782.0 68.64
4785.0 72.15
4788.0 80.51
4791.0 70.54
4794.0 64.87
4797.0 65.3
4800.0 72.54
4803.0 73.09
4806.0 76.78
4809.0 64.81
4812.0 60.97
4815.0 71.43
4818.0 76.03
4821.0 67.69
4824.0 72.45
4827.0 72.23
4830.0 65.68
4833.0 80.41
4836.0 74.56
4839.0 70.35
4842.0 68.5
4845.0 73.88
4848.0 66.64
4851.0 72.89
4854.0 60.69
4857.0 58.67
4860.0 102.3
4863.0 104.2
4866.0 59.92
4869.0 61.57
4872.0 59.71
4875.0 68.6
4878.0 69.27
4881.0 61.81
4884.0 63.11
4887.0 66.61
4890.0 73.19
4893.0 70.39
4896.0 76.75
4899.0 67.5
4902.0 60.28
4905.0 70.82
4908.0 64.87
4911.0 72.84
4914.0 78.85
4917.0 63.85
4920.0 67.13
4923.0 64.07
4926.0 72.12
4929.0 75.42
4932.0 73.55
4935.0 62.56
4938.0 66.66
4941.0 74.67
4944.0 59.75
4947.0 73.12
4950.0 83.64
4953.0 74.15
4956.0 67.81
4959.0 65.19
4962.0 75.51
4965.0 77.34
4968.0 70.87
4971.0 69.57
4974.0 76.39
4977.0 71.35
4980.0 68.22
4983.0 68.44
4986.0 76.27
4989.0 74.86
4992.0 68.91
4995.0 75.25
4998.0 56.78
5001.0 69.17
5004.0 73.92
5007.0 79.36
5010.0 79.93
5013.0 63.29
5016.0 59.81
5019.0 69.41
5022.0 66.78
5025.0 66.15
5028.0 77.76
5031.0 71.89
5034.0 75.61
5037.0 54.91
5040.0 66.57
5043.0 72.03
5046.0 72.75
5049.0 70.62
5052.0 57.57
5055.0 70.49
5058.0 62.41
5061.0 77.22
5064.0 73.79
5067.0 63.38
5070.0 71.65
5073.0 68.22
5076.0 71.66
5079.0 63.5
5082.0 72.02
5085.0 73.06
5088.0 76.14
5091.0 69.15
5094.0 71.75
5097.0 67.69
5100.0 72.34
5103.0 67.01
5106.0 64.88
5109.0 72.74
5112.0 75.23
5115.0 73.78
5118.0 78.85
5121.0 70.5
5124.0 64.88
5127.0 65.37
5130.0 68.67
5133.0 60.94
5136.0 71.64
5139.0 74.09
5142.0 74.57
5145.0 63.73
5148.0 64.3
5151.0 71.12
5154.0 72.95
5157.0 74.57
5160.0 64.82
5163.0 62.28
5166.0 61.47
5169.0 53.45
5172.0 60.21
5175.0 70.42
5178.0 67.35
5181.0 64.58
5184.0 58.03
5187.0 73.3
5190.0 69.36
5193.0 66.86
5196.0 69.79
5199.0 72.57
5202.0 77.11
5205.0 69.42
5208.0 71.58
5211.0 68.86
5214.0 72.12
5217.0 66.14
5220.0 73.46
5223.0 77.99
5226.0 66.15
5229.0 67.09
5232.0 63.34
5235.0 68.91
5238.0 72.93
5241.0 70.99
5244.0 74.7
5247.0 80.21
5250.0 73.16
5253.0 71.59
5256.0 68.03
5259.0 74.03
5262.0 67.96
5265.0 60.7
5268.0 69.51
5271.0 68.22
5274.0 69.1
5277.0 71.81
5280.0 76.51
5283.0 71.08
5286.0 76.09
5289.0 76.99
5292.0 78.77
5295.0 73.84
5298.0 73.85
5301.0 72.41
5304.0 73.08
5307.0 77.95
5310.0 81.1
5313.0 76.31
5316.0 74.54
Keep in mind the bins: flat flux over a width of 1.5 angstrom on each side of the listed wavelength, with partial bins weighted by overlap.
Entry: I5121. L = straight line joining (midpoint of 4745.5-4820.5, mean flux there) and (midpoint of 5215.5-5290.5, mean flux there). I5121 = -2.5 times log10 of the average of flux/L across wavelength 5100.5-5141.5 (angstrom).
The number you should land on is 0.02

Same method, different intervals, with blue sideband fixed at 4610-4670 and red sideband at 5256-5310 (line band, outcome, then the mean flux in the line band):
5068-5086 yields 0.032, 69.7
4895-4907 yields 0.045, 68.3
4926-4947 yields 0.032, 69.3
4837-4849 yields 0.014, 70.2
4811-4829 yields 0.011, 70.3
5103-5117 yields 0.009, 71.4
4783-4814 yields 0.012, 70.2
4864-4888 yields 0.105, 64.6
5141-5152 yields 0.063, 68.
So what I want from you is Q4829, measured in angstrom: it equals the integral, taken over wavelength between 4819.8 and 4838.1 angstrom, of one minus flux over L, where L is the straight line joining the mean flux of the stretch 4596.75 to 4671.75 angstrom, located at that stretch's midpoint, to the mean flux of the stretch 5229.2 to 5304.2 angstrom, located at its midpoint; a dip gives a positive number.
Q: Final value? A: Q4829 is -0.4 angstrom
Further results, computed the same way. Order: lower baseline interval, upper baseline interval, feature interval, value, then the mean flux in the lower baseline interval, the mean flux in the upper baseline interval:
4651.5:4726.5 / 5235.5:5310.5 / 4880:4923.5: 1.8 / 70.3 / 72.8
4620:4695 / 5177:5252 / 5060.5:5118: -0.6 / 69.9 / 70.3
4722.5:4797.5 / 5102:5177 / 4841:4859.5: 0.5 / 71.3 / 68.1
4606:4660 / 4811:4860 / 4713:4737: -0.4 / 70.7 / 70.7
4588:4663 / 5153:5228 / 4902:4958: -0.7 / 70.2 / 68.2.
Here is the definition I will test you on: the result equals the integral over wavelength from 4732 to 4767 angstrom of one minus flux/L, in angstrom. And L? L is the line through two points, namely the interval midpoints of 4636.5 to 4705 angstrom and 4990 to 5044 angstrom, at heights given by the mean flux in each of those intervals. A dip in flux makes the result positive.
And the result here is -1.7 angstrom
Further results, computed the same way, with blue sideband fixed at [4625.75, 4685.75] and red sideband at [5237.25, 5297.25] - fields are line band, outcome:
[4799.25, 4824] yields 0.0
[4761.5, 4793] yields -0.9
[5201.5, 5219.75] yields 0.4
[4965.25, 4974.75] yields -0.2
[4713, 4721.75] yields -0.7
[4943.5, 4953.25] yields -0.4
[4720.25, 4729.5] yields 0.1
